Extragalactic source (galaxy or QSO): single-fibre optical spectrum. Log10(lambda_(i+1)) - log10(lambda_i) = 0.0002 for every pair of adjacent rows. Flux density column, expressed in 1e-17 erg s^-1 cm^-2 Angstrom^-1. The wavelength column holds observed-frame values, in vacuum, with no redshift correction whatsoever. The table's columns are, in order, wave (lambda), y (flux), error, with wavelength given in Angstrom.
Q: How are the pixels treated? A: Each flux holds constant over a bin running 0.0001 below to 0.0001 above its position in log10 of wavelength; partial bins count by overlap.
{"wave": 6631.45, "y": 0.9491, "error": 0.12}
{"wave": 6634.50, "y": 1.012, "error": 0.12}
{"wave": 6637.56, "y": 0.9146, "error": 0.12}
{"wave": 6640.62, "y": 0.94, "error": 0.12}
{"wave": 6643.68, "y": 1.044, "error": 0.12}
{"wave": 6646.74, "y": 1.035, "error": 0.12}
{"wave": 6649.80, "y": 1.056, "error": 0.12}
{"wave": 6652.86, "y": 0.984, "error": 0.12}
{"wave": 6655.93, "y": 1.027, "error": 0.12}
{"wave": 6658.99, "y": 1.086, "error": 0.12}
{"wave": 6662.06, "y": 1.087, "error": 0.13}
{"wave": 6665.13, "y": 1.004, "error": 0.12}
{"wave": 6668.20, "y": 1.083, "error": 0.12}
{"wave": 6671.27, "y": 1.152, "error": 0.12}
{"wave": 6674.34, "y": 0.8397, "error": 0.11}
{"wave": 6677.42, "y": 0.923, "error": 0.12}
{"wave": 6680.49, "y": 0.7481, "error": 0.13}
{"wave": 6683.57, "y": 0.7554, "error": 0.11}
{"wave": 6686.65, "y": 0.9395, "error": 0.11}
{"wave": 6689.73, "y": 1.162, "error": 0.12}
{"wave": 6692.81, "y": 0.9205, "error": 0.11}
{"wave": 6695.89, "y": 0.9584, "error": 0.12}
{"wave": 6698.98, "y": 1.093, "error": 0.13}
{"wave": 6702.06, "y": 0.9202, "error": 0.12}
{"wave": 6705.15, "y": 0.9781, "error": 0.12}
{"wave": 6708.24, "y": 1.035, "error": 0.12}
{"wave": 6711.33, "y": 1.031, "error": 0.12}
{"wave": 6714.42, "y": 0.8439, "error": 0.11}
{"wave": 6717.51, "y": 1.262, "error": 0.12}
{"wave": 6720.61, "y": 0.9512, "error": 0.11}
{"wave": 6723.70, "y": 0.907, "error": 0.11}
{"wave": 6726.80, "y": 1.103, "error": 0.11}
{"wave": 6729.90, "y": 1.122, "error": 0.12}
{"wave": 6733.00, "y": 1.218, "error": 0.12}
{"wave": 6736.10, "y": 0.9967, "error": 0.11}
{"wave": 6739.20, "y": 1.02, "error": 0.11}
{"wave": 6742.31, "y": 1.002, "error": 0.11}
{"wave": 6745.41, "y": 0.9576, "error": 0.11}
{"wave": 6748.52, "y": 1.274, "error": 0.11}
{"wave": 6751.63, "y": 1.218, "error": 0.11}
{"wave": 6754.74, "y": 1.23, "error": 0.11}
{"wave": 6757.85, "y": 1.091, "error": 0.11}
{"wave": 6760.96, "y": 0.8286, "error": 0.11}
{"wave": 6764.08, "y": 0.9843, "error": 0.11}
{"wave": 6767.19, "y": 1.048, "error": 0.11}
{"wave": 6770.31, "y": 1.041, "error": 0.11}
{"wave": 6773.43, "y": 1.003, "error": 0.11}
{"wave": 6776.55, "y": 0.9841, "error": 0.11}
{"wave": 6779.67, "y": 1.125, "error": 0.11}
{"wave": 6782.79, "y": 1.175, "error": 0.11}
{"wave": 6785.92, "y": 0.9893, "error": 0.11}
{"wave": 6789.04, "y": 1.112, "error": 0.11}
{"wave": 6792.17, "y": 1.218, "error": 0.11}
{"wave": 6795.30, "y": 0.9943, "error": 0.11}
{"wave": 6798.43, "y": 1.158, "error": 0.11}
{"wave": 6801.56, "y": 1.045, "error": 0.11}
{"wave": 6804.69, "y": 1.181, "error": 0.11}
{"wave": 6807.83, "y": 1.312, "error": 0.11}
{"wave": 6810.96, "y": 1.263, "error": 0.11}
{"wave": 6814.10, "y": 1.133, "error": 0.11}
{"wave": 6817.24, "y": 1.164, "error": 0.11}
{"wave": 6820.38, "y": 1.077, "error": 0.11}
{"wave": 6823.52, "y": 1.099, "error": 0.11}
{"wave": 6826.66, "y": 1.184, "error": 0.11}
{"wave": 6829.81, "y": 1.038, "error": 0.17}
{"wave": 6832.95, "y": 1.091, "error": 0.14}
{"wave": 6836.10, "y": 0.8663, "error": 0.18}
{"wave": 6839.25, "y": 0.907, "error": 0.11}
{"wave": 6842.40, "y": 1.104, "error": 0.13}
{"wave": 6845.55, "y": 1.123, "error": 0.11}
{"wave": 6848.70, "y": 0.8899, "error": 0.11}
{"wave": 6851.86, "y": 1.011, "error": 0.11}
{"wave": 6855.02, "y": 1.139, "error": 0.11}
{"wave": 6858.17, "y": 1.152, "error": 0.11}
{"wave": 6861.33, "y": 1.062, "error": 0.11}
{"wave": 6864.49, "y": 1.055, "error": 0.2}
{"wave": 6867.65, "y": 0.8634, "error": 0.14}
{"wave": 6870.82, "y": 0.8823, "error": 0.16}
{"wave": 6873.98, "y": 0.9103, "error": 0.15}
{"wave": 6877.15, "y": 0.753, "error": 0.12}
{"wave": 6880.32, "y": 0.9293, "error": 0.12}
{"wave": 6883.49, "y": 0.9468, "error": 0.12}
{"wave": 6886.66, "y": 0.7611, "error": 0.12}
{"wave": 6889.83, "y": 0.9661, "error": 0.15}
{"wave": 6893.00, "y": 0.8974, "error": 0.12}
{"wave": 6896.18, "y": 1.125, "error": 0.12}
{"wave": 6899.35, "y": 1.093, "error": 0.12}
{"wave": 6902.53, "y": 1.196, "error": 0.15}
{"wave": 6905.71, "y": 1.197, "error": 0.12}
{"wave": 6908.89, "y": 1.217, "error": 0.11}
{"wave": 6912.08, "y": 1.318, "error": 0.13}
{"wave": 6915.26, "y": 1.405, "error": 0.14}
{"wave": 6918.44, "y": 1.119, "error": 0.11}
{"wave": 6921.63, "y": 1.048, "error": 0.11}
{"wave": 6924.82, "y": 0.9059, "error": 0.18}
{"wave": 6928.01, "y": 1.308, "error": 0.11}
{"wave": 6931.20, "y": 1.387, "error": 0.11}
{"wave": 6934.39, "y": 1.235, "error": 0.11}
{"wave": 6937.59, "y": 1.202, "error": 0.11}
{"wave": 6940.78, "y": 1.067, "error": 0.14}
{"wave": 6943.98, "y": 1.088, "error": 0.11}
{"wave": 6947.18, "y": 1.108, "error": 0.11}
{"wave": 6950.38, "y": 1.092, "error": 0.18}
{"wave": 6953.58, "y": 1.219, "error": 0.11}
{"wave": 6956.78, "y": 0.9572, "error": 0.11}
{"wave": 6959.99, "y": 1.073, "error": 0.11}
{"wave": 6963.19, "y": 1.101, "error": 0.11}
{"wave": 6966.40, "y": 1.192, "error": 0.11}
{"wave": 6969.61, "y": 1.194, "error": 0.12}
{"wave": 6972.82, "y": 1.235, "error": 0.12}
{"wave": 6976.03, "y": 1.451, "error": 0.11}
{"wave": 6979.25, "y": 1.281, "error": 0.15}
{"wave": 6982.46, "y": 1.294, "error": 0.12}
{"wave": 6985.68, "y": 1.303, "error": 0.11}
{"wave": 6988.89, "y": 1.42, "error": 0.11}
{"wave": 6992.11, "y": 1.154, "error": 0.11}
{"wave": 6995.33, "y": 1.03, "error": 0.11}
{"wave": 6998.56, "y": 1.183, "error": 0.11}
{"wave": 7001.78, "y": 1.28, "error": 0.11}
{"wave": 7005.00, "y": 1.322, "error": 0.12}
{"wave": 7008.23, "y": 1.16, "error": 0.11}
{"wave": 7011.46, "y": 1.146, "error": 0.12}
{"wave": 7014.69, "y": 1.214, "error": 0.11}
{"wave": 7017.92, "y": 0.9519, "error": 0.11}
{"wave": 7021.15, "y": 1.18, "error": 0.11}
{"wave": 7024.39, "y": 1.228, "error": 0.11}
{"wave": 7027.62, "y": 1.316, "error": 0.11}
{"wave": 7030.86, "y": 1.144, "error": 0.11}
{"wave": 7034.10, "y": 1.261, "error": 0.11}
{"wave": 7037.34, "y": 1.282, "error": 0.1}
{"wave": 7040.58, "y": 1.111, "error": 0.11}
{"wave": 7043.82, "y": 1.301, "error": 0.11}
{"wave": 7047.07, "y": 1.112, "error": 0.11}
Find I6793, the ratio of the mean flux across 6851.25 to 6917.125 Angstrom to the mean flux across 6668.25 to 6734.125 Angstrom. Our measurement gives 1.05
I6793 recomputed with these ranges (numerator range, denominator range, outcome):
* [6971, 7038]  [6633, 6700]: 1.24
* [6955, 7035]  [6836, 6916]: 1.17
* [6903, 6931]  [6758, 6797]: 1.15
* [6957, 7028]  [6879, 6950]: 1.08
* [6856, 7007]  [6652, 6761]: 1.10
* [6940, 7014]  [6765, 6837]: 1.08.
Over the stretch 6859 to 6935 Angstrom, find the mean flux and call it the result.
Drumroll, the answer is 1.06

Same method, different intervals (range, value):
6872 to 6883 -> 0.873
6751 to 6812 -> 1.1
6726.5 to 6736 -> 1.13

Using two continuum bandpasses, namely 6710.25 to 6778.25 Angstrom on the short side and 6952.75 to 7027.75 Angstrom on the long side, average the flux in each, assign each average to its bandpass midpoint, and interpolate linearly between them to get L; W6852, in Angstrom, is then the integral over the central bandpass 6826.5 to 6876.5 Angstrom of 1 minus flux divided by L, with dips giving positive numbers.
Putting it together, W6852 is 4.9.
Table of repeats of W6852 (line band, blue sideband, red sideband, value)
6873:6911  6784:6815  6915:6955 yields 4.9 Angstrom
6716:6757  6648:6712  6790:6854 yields -2.6 Angstrom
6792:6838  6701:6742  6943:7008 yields -1.1 Angstrom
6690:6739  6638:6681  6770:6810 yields 1.0 Angstrom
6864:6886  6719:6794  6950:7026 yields 4.7 Angstrom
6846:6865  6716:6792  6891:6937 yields 1.4 Angstrom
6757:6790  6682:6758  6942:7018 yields 1.2 Angstrom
